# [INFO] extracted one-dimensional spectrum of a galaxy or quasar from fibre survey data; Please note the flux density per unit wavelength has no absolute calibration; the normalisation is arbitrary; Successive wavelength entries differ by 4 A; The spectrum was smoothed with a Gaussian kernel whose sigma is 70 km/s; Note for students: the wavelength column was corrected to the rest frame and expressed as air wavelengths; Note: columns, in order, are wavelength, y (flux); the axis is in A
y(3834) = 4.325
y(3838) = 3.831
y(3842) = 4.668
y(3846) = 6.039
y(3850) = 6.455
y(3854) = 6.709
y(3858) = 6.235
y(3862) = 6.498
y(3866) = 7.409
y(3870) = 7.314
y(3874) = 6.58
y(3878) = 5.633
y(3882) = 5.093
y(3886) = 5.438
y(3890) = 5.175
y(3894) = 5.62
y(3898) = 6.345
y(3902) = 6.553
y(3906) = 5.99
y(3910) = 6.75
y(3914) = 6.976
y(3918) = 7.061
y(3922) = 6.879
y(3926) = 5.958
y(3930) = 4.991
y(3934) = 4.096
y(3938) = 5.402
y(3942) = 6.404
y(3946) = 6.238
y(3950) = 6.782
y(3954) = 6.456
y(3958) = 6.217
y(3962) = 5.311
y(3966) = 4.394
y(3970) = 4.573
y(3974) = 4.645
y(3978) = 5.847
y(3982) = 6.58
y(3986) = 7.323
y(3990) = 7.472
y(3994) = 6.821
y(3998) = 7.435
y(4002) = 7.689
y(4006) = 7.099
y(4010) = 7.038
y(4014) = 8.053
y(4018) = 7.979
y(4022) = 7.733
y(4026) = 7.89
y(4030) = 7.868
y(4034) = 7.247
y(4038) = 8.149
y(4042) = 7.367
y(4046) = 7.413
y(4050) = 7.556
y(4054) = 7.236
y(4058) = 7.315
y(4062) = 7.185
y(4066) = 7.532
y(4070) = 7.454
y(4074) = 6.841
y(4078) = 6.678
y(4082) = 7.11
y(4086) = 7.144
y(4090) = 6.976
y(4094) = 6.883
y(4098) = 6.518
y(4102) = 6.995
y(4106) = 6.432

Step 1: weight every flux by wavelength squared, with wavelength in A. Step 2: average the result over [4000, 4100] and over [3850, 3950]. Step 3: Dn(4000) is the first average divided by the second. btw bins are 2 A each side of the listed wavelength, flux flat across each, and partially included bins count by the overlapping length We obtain 1.3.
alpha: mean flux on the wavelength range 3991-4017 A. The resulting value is 7.38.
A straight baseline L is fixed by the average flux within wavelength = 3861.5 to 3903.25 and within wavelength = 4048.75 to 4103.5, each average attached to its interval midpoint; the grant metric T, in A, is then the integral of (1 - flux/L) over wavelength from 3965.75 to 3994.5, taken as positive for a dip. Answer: 2.7 A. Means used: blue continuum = 6.13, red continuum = 7.1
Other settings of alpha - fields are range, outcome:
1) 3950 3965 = 5.99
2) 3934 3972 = 5.67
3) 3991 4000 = 7.17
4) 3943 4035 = 6.72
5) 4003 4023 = 7.58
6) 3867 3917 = 6.17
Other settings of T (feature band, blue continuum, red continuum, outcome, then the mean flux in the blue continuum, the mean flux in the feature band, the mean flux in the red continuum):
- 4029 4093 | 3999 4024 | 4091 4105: -1.5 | 7.59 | 7.3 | 6.79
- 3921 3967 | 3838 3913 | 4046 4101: 4.8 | 6.09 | 5.77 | 7.12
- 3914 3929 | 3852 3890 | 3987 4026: 0.3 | 6.26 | 6.57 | 7.5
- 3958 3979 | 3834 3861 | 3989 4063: 5.7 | 5.59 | 5.03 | 7.51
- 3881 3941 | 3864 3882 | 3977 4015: 7.3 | 6.55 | 5.91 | 7.15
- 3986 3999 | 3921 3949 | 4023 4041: -0.6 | 5.71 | 7.24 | 7.76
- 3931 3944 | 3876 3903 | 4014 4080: 2.0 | 5.66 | 5.28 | 7.48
